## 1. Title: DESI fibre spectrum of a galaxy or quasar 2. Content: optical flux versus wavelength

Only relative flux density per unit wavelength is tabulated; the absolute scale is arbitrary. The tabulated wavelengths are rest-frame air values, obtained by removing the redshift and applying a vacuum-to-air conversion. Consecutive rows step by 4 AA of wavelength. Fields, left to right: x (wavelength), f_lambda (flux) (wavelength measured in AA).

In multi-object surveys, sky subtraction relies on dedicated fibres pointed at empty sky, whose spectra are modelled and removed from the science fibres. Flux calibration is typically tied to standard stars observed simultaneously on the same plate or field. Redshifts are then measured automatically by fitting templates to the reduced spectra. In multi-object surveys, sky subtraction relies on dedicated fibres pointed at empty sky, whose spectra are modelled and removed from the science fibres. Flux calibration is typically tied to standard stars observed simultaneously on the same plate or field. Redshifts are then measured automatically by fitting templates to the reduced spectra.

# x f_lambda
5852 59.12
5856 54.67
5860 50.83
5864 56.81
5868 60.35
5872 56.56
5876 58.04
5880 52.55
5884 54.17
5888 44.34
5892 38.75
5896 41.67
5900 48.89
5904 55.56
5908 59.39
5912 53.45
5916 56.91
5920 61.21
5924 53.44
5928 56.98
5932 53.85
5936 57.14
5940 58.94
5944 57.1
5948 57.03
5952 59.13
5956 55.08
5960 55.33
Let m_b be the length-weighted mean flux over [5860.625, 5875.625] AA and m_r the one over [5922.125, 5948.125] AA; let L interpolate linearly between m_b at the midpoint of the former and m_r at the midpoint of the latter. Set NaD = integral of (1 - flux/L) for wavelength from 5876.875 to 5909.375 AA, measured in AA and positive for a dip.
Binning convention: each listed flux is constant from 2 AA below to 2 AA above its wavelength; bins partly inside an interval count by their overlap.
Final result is 4.22 AA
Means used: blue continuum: 57.3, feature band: 49.5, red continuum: 56.3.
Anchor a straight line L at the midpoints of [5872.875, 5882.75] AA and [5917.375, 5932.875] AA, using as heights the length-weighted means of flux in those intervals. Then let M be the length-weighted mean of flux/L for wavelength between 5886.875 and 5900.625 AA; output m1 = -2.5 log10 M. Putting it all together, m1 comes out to 0.29 mag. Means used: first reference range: 55.4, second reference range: 56.6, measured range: 42.8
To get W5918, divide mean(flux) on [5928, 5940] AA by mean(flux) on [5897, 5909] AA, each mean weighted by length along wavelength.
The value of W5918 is 1.1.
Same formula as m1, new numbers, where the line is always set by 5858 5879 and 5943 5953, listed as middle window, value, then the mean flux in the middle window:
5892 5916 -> 0.12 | 51.1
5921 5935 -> 0.04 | 55.4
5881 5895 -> 0.23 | 45.9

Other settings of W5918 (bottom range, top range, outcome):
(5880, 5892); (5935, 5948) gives 1.20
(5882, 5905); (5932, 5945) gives 1.22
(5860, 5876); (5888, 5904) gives 0.79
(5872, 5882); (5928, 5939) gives 1.01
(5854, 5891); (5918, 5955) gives 1.06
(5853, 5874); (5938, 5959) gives 1.02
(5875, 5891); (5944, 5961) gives 1.11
